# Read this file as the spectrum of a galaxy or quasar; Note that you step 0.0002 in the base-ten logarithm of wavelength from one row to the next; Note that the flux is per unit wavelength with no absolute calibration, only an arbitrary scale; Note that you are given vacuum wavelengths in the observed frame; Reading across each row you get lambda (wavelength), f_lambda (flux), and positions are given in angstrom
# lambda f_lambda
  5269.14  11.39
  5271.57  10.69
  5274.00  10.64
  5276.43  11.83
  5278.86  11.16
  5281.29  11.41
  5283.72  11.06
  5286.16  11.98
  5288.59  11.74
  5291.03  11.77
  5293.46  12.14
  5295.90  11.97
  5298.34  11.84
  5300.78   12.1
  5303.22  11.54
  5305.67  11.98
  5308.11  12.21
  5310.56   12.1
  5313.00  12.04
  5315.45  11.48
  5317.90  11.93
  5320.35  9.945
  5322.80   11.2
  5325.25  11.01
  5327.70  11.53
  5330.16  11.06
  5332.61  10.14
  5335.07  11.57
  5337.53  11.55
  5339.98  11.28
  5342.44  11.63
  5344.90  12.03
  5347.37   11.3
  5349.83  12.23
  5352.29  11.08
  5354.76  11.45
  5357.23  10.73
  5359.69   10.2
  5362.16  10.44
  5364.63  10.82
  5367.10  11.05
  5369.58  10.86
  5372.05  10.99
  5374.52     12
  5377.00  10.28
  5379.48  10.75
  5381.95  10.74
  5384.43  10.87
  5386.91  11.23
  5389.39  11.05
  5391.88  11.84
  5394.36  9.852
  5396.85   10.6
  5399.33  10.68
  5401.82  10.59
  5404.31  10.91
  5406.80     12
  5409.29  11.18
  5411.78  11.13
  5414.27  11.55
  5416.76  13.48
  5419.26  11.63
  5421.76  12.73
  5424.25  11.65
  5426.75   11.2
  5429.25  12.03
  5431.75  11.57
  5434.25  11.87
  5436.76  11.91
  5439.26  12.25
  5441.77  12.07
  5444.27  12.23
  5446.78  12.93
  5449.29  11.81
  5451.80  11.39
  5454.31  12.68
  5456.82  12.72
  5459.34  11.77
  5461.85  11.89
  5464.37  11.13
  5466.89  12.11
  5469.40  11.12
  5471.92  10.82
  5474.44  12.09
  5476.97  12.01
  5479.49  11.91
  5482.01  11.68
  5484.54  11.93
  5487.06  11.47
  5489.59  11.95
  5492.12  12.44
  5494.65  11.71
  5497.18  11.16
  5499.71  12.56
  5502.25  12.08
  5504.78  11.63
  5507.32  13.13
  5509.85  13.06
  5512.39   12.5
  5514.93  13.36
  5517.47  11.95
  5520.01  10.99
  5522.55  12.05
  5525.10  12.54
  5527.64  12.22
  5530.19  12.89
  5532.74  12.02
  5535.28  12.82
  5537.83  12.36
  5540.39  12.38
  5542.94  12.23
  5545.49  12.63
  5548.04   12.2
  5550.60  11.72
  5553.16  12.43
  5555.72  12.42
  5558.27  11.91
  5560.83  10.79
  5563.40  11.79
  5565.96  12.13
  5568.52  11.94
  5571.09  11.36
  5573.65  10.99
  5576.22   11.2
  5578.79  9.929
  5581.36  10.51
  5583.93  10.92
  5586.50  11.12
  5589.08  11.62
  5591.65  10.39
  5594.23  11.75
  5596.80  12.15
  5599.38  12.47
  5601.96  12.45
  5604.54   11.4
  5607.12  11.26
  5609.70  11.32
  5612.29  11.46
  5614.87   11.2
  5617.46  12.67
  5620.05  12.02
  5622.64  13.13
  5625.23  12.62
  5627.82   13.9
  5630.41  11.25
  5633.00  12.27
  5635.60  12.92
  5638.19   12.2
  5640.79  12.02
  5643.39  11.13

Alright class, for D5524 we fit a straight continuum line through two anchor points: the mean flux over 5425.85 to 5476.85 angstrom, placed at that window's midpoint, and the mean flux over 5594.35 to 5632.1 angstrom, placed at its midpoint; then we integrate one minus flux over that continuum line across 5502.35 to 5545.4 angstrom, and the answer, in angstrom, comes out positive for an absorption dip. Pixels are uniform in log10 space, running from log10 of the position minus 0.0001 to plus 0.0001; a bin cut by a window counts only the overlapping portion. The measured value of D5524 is -1.5 angstrom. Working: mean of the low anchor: 11.9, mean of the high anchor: 12.1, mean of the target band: 12.4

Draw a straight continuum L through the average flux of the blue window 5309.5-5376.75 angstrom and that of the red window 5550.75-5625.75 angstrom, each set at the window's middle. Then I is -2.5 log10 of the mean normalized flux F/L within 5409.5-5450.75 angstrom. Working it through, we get -0.06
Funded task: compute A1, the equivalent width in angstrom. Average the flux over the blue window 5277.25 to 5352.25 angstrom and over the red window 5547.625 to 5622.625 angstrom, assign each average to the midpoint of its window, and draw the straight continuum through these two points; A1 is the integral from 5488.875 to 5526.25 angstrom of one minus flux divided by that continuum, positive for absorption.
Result -2.0 angstrom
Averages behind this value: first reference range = 11.6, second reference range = 11.6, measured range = 12.2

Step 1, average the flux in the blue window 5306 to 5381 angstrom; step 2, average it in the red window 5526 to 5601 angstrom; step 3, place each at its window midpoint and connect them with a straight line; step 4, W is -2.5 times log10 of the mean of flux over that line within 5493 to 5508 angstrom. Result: -0.04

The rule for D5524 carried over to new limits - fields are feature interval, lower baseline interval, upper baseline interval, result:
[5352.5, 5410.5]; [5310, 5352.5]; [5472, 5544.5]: 3.5 angstrom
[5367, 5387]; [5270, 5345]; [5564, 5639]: 1.0 angstrom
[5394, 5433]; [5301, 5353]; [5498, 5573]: 1.1 angstrom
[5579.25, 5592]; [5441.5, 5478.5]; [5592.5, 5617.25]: 0.9 angstrom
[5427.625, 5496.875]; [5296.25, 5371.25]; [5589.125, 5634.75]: -1.5 angstrom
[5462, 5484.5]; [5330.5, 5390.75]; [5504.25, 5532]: 0.7 angstrom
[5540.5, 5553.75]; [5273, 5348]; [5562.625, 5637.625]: -0.6 angstrom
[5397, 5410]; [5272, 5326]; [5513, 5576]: 0.8 angstrom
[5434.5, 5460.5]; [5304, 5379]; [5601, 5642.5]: -1.3 angstrom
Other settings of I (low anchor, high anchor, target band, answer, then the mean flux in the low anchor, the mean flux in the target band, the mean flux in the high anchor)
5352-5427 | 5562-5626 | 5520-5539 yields -0.08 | 11.1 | 12.3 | 11.6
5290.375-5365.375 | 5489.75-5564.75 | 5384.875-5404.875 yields 0.08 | 11.4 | 10.8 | 12.2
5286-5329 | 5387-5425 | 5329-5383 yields 0.04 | 11.7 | 11.1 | 11.4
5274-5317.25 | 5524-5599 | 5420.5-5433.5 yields -0.01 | 11.8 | 11.8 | 11.8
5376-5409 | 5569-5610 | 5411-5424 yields -0.11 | 10.9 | 12.1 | 11.3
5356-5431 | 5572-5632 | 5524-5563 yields -0.07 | 11.2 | 12.2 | 11.6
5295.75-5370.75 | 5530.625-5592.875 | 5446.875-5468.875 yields -0.04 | 11.4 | 12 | 11.7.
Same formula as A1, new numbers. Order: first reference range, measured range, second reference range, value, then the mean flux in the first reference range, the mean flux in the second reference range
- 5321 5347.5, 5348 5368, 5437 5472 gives 0.70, 11.3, 12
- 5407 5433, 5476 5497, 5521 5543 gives 0.53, 11.8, 12.4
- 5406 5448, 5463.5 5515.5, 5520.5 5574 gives 0.21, 12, 12.1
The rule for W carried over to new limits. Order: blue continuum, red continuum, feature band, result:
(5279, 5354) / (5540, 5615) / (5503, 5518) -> -0.093 mag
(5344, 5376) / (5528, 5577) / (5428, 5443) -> -0.042 mag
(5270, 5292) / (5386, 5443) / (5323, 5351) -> 0.004 mag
